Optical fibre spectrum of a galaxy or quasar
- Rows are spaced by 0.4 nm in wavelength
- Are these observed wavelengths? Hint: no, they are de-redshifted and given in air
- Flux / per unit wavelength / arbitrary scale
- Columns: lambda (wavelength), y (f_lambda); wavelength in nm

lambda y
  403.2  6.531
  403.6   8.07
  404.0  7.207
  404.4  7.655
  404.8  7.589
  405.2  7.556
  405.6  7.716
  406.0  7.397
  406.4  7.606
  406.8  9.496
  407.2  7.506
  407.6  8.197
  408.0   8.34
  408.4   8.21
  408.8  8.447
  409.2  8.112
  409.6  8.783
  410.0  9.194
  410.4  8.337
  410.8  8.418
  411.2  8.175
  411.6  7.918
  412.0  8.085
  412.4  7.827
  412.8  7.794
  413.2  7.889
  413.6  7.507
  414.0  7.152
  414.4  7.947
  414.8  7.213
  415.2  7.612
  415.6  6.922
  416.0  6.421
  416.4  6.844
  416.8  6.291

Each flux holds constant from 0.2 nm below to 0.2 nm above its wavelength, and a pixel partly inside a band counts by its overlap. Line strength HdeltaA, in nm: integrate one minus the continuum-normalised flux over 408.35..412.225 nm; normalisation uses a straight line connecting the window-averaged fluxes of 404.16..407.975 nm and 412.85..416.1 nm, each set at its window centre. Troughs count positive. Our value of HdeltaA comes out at -0.378 nm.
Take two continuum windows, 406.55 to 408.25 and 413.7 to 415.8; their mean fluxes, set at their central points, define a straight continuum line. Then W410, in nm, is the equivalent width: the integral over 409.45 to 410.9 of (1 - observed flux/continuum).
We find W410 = -0.13 nm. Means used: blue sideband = 8.36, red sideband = 7.38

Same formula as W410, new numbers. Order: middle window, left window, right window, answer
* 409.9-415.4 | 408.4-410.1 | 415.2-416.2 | -0.18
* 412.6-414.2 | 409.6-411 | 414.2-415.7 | 0.06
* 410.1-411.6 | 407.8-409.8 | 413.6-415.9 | -0.06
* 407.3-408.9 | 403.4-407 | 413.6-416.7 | -0.13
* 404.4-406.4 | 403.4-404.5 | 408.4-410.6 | 0.08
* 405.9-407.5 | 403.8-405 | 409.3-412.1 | -0.05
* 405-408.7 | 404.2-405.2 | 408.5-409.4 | -0.03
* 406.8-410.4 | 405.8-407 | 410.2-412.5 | -0.11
